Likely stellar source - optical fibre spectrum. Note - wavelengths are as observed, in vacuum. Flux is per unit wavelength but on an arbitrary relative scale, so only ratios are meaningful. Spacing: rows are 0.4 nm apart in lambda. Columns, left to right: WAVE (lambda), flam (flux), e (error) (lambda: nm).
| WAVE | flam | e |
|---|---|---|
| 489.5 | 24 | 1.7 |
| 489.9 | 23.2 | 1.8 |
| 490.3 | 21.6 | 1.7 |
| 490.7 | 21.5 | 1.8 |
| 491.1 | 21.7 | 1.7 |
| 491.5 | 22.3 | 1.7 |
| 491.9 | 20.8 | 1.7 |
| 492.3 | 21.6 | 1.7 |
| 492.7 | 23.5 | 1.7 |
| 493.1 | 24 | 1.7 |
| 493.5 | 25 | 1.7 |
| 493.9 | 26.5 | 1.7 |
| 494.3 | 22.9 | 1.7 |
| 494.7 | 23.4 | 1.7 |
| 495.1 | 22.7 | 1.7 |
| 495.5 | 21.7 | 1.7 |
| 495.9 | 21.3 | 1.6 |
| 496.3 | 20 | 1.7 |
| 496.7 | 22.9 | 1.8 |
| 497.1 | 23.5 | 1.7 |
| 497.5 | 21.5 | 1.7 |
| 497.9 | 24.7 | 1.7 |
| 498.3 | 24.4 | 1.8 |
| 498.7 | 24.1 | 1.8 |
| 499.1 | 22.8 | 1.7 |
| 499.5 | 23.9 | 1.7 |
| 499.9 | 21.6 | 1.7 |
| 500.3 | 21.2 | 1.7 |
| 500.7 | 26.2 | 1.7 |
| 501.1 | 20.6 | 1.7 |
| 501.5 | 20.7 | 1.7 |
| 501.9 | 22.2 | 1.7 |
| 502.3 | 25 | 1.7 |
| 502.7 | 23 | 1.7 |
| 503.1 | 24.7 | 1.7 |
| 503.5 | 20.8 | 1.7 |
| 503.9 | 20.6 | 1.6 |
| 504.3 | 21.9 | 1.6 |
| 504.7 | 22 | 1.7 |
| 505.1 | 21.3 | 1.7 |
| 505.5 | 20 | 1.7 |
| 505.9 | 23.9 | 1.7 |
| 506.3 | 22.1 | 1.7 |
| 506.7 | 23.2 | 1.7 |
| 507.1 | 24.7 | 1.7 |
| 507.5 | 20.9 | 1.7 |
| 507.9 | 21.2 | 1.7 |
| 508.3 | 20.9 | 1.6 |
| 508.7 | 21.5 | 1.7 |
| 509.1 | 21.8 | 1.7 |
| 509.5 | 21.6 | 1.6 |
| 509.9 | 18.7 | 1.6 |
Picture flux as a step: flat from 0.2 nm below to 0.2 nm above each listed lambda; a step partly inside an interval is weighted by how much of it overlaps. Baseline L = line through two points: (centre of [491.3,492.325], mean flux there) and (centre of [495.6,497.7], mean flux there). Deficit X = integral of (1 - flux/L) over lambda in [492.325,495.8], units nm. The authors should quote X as -0.30 nm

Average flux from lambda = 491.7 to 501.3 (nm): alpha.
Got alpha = 22.9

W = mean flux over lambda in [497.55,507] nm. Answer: 22.7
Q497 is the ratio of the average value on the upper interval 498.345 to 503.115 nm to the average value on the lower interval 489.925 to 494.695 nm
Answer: 1.0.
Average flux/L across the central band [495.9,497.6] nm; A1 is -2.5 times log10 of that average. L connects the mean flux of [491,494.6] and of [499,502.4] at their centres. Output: 0.05 mag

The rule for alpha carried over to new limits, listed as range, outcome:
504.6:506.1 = 21.8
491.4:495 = 23.3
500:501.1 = 22.9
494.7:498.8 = 22.7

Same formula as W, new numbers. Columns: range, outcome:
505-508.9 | 22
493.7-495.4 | 23.7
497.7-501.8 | 23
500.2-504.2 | 22.5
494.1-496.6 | 22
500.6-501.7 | 22.2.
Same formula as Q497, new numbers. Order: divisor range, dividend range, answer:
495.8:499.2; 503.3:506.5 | 0.94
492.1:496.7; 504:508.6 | 0.96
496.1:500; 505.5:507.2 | 1.00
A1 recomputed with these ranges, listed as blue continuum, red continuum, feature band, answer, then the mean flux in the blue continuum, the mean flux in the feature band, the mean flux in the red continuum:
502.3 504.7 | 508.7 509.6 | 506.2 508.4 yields -0.02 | 22.4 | 22.2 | 21.7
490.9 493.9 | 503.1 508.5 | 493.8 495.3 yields -0.04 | 23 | 23.7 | 21.9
